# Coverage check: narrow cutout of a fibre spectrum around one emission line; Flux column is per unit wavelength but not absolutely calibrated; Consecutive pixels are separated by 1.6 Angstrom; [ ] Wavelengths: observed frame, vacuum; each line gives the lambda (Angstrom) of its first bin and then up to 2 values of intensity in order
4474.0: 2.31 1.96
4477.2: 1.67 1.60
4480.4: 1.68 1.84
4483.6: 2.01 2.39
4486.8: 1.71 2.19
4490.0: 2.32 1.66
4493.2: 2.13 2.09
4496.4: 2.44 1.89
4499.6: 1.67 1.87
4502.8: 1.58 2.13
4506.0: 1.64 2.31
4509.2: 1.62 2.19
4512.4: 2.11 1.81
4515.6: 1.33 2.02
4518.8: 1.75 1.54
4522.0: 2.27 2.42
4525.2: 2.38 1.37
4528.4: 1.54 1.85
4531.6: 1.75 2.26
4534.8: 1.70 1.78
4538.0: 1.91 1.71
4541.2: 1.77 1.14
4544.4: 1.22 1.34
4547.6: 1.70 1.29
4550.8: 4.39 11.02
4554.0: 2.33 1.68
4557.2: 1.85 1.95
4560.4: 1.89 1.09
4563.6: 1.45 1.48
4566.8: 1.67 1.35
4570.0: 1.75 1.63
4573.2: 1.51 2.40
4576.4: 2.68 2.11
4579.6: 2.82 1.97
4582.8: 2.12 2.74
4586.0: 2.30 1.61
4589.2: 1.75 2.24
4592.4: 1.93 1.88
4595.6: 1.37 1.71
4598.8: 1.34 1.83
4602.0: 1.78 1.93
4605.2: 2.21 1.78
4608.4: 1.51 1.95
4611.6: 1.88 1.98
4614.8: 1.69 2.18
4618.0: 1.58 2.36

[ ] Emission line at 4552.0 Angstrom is H-gamma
